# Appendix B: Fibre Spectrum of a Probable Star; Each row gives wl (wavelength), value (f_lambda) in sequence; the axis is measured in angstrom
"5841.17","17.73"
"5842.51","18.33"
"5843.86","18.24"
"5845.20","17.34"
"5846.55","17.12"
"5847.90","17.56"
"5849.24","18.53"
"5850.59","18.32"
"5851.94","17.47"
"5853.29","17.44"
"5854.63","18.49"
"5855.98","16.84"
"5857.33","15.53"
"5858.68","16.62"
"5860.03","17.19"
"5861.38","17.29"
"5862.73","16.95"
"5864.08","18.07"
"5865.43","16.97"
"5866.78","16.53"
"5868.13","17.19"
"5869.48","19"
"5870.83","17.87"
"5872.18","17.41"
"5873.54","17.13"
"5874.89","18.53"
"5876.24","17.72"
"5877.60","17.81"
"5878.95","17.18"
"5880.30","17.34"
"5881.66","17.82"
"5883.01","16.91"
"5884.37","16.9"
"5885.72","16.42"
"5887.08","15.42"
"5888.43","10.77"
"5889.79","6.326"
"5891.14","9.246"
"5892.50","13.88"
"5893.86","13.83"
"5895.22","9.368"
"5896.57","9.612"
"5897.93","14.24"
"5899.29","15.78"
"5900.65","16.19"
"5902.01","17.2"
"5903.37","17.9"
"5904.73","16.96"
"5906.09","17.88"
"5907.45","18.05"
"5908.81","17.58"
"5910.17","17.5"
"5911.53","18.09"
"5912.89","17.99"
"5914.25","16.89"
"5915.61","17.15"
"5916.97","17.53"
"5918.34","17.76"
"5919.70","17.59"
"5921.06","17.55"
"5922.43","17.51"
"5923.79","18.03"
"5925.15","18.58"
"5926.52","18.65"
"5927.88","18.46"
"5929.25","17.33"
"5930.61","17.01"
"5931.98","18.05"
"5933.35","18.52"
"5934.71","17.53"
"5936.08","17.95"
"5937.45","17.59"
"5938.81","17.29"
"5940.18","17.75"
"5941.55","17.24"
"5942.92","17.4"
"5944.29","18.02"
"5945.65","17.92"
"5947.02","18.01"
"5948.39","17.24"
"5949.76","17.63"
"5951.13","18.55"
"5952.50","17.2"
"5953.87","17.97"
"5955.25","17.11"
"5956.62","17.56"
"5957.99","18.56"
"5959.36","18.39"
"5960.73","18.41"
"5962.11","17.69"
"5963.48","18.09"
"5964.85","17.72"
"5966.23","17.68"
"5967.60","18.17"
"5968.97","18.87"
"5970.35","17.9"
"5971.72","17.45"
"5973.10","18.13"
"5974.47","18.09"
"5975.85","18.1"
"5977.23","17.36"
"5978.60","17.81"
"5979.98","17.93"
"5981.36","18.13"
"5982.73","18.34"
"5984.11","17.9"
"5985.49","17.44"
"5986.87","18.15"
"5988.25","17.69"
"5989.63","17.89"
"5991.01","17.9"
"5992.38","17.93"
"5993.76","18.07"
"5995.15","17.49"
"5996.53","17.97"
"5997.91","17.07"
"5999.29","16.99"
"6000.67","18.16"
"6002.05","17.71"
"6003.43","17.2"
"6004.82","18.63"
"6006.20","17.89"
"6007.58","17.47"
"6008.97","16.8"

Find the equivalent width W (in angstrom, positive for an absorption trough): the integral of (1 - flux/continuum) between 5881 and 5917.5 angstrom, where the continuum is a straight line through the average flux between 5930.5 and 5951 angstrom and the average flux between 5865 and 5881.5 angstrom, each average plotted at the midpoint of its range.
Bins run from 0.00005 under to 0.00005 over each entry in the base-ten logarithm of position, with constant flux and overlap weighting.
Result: 4.8 angstrom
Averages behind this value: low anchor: 17.6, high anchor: 17.7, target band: 15.3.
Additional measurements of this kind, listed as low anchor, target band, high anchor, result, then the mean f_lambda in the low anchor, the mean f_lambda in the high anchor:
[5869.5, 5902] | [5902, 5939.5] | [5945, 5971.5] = -2.9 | 15.1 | 17.9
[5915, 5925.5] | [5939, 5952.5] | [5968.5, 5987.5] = 0.1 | 17.7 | 18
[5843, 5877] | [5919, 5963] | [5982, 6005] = -0.4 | 17.5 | 17.8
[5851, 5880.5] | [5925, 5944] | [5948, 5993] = -0.1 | 17.4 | 17.9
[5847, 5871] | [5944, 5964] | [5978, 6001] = -0.2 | 17.4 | 17.8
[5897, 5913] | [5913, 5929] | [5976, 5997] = -0.6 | 17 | 17.9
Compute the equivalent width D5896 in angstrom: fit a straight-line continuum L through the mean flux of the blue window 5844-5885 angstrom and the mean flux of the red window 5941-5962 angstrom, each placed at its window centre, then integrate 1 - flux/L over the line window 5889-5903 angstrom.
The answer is 3.9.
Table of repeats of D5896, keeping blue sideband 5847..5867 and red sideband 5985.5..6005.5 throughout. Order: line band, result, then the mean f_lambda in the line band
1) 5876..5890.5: 1.7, 15.4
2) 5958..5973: -0.3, 18.1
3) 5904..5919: -0.1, 17.6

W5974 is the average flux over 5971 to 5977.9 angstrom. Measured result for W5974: 17.8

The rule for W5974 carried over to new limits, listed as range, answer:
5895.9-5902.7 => 14.6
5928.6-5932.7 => 17.5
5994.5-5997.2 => 17.7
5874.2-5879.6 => 17.8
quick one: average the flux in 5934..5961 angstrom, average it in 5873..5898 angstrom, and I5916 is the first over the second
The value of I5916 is 1.2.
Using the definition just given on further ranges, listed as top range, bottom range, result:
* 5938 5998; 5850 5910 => 1.11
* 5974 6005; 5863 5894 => 1.11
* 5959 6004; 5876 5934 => 1.10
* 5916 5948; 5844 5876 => 1.02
